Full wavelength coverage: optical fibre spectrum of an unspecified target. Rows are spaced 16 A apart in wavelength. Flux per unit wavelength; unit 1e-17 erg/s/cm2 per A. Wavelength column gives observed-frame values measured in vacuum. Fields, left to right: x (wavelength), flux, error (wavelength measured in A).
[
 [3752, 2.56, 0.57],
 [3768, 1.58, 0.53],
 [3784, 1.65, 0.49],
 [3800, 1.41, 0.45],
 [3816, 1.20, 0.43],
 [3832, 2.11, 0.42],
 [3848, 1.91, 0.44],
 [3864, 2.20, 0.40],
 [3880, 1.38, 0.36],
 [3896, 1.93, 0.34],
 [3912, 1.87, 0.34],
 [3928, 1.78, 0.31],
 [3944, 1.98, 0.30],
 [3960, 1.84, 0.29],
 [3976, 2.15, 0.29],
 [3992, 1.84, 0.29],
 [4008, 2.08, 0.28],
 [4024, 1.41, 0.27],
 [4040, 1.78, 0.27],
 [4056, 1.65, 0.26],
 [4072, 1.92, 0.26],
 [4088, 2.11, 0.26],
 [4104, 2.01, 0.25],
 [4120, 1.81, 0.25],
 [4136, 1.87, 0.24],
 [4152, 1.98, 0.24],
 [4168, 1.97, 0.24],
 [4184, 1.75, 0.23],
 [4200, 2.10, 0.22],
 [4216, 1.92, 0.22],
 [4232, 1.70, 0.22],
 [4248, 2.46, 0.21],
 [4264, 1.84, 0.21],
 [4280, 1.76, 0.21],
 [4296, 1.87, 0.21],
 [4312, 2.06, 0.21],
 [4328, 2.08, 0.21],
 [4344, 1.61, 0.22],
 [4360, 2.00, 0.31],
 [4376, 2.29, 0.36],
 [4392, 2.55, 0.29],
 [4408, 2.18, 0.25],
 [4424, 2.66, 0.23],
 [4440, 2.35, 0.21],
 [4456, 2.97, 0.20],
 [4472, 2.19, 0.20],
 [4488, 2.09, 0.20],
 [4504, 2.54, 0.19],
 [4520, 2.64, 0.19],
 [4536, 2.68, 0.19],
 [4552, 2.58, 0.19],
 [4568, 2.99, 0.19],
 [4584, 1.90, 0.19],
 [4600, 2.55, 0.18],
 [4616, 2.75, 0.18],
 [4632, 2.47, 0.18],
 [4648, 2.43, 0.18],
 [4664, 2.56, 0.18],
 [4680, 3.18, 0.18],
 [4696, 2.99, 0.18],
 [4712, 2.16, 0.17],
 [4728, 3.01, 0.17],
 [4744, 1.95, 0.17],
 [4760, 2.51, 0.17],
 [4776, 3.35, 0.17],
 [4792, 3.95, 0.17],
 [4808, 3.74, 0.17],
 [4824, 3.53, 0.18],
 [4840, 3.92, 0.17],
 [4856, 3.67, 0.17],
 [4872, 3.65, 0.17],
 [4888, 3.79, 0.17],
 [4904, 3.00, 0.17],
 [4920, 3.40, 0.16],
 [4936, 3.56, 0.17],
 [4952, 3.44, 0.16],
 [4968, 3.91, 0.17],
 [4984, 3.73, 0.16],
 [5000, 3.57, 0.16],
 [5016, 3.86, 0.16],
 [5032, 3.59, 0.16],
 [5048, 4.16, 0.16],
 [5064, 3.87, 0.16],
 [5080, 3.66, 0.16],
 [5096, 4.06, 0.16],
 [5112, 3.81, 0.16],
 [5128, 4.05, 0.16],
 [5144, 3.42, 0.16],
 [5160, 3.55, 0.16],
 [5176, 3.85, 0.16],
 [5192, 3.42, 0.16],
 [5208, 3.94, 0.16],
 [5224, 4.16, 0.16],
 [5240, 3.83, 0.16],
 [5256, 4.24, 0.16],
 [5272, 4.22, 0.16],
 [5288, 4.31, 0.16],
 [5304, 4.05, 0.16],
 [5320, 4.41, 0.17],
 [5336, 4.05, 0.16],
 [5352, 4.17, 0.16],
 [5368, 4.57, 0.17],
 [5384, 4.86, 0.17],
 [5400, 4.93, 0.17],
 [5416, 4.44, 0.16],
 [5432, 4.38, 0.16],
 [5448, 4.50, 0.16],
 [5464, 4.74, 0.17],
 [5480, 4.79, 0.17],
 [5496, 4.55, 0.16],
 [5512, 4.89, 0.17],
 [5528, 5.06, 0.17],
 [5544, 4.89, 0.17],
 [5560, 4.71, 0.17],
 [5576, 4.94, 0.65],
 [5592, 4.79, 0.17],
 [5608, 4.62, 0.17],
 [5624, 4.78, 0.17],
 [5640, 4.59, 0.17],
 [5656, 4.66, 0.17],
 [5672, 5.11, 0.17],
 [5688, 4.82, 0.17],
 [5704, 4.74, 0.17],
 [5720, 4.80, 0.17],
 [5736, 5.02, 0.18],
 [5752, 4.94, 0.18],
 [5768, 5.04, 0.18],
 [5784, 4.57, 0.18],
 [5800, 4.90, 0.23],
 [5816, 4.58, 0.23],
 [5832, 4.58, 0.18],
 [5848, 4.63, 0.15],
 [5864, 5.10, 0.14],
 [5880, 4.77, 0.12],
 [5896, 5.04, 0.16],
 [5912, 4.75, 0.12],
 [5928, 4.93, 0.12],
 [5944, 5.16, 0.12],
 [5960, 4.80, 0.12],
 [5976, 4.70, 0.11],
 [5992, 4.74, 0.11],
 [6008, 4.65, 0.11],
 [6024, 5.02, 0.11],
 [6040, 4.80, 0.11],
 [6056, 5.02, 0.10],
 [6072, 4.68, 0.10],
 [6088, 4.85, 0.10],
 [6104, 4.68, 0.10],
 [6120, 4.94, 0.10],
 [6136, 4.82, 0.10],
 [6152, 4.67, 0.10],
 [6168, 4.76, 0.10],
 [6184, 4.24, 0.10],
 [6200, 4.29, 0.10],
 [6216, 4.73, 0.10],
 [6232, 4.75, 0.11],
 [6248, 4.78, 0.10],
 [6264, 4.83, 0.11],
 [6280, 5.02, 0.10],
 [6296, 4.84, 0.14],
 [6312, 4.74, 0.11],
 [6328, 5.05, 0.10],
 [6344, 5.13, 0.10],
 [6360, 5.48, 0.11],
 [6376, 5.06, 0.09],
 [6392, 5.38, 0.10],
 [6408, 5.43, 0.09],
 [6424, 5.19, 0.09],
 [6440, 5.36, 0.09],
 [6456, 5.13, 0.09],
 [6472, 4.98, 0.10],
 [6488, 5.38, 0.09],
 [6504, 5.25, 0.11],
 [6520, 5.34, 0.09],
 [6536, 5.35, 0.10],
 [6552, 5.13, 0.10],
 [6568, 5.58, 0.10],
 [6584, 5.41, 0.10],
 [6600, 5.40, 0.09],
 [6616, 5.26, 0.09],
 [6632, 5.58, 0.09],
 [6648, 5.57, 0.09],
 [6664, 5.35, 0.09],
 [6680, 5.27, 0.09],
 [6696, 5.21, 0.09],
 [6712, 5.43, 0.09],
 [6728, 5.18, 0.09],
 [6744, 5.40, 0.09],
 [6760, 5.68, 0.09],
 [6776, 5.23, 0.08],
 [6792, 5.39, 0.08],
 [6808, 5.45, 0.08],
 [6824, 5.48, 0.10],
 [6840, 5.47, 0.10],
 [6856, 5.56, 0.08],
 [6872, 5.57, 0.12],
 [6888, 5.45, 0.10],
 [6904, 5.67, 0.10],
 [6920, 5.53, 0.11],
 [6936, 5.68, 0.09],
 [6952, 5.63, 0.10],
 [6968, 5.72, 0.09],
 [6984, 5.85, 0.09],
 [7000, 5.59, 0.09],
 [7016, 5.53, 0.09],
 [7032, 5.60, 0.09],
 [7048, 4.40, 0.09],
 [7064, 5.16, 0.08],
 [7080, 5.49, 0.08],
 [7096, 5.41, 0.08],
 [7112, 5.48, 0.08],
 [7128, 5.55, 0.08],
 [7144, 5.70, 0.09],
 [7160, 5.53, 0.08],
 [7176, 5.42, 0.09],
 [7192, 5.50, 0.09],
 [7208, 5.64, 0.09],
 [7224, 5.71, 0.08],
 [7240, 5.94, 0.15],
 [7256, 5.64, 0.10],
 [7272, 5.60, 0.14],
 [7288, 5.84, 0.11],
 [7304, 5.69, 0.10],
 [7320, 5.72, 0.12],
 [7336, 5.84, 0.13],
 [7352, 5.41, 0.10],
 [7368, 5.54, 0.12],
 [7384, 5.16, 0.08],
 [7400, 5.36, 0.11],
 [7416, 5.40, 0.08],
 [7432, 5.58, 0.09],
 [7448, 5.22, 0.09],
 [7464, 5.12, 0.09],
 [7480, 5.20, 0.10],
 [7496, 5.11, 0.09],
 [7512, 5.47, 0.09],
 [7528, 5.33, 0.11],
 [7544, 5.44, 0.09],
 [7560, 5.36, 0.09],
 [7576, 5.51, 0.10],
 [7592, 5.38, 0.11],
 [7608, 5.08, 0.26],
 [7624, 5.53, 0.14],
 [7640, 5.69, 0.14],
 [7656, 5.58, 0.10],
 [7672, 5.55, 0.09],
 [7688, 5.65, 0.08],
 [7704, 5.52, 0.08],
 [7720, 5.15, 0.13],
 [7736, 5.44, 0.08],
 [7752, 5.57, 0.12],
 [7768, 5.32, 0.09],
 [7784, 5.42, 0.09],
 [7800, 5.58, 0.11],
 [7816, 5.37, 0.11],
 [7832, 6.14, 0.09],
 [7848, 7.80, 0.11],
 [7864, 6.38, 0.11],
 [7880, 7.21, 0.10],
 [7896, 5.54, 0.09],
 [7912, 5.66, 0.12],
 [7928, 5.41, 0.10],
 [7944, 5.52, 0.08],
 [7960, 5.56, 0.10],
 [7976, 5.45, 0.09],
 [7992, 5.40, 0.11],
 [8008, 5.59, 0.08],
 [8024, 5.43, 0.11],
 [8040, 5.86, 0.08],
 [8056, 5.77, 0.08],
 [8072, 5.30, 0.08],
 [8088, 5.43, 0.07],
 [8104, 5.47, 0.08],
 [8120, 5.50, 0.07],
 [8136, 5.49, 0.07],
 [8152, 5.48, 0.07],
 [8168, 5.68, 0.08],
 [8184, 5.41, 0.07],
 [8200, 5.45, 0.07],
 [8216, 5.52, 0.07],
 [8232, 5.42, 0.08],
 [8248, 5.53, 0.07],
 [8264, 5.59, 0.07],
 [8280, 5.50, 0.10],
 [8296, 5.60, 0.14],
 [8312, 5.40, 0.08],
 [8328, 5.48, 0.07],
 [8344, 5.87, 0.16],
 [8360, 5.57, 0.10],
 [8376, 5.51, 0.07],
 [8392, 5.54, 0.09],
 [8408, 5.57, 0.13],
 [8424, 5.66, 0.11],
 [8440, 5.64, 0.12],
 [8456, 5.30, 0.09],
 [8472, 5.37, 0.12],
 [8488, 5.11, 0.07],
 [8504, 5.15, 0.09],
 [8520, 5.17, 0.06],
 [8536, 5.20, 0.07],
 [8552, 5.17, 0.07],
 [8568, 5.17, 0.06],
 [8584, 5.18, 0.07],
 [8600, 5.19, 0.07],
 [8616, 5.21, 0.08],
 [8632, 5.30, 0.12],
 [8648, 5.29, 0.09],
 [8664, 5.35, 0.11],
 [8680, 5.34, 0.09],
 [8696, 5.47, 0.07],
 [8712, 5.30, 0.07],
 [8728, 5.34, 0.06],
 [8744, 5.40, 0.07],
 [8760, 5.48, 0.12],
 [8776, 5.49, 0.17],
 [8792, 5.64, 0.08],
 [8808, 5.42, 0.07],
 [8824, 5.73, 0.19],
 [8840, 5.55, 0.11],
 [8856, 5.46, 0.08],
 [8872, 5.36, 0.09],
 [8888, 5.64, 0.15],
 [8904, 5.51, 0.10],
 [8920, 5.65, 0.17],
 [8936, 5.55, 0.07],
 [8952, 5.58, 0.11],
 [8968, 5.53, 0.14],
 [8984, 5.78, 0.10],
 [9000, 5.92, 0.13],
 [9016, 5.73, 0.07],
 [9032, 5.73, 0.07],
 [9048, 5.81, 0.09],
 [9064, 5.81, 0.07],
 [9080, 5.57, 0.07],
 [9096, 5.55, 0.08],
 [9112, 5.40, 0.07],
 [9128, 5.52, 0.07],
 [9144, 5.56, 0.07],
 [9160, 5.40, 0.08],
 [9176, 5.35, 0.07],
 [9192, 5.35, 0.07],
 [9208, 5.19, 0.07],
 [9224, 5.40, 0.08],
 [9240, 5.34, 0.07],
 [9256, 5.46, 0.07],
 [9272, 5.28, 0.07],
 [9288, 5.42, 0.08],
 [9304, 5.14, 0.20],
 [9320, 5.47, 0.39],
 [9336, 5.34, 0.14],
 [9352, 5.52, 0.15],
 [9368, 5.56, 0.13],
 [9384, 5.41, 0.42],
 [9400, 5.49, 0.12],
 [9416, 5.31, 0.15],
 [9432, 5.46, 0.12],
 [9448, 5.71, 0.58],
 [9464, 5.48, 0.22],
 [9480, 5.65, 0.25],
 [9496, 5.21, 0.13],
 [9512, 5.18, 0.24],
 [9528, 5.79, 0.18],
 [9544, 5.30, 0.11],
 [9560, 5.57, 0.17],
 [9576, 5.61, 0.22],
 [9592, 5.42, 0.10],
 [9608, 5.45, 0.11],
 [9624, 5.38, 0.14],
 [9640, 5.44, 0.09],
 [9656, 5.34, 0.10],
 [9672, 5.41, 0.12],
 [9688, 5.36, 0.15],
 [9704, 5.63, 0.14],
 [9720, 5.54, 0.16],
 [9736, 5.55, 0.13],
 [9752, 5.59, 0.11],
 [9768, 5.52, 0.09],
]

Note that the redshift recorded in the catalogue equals 0.196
